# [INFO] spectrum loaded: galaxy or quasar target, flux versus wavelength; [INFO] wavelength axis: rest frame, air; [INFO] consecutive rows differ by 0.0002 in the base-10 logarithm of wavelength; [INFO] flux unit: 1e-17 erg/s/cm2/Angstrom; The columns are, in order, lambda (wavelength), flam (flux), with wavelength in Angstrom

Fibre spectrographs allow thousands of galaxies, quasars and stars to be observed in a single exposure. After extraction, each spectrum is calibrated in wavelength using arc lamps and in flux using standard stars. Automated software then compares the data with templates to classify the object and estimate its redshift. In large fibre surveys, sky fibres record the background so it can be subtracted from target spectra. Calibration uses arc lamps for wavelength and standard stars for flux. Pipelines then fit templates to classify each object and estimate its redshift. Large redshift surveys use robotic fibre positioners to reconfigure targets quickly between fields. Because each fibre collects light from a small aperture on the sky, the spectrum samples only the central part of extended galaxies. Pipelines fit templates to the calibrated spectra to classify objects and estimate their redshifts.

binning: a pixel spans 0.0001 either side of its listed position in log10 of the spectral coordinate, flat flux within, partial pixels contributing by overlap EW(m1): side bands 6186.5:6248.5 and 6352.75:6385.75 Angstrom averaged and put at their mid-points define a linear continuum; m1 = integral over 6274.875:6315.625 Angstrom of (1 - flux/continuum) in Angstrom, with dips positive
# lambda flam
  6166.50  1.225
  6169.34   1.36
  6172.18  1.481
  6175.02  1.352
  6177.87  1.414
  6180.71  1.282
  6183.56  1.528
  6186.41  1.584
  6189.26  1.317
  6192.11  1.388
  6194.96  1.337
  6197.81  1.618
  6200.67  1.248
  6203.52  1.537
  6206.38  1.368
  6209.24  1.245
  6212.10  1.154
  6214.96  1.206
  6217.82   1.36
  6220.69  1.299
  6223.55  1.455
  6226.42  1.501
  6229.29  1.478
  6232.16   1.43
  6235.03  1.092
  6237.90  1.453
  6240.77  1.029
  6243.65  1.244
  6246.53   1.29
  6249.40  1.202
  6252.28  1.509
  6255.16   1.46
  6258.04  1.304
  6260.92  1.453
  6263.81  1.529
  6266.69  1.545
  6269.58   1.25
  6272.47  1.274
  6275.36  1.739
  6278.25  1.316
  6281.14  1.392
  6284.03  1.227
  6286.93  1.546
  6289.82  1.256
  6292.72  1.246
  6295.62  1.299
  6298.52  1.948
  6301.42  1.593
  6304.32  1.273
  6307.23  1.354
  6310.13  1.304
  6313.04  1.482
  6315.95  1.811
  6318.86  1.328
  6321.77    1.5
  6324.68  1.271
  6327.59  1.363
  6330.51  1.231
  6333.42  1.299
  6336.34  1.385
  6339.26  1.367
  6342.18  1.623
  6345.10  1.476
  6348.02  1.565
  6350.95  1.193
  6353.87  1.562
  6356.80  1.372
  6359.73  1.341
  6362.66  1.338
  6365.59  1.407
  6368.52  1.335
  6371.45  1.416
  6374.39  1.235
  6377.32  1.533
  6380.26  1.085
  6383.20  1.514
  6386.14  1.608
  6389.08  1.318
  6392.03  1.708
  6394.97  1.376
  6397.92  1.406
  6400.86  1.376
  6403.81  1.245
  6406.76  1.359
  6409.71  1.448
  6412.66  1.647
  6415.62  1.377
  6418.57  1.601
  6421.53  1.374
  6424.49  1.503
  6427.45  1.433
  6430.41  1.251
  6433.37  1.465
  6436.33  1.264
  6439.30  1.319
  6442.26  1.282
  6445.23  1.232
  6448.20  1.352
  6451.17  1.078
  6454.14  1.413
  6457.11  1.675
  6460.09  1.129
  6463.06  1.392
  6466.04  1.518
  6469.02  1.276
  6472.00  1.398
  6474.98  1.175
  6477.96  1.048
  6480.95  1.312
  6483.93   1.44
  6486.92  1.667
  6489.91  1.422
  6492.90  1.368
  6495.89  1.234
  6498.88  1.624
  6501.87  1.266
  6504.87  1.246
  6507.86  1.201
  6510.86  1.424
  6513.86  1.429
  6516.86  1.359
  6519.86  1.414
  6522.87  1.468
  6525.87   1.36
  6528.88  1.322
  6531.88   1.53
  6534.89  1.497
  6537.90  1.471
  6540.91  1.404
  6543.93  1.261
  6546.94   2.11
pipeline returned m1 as -2.1 Angstrom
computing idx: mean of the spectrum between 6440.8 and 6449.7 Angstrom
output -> 1.29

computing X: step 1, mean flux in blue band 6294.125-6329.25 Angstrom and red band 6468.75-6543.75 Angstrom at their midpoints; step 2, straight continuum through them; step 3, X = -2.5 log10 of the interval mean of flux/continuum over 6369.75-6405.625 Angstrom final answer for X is 0.02 mag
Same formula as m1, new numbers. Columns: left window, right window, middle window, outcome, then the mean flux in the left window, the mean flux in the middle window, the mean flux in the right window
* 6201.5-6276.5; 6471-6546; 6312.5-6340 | -0.7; 1.36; 1.4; 1.38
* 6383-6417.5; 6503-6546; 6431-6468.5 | 2.3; 1.45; 1.34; 1.39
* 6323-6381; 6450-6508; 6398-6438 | -1.5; 1.37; 1.41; 1.35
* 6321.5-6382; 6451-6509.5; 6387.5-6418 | -1.5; 1.37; 1.43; 1.35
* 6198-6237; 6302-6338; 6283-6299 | -0.2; 1.35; 1.39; 1.39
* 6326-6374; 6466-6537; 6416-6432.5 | -0.6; 1.39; 1.43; 1.37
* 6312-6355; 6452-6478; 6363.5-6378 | 0.3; 1.43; 1.38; 1.35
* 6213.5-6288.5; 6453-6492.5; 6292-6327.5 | -2.1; 1.37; 1.45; 1.37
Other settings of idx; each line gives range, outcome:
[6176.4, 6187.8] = 1.45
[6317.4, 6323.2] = 1.41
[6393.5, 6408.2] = 1.35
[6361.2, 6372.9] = 1.37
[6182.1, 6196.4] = 1.43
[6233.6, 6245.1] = 1.2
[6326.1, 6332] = 1.3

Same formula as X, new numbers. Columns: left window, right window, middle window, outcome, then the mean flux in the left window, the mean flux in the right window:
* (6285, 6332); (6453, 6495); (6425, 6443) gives 0.03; 1.42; 1.37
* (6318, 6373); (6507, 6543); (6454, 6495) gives 0.03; 1.39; 1.41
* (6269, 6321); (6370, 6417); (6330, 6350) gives 0.00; 1.43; 1.42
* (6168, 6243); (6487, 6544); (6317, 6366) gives -0.01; 1.36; 1.39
